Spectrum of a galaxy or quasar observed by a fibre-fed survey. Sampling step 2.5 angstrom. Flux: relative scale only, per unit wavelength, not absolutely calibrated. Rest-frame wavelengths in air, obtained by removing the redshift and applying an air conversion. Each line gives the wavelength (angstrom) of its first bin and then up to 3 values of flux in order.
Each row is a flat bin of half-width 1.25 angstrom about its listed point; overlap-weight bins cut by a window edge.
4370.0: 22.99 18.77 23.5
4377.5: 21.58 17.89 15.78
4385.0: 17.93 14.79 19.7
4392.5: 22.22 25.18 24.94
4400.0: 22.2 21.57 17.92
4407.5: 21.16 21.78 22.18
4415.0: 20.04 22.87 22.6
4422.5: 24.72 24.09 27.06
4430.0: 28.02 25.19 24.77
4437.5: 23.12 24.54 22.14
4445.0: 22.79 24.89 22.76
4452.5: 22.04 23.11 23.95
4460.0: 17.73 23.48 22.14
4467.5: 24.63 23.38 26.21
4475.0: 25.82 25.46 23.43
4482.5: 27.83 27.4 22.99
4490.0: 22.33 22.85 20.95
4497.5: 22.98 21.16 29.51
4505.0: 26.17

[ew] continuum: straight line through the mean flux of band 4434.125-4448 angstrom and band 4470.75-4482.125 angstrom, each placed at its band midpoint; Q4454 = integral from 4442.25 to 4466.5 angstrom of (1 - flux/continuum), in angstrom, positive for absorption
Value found 1.7 angstrom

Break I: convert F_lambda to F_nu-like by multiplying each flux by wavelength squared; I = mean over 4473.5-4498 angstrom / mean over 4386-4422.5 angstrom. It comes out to 1.2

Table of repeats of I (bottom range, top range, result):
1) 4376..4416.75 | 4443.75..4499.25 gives 1.19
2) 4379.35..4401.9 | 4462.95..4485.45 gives 1.29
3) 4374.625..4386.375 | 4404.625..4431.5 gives 1.24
